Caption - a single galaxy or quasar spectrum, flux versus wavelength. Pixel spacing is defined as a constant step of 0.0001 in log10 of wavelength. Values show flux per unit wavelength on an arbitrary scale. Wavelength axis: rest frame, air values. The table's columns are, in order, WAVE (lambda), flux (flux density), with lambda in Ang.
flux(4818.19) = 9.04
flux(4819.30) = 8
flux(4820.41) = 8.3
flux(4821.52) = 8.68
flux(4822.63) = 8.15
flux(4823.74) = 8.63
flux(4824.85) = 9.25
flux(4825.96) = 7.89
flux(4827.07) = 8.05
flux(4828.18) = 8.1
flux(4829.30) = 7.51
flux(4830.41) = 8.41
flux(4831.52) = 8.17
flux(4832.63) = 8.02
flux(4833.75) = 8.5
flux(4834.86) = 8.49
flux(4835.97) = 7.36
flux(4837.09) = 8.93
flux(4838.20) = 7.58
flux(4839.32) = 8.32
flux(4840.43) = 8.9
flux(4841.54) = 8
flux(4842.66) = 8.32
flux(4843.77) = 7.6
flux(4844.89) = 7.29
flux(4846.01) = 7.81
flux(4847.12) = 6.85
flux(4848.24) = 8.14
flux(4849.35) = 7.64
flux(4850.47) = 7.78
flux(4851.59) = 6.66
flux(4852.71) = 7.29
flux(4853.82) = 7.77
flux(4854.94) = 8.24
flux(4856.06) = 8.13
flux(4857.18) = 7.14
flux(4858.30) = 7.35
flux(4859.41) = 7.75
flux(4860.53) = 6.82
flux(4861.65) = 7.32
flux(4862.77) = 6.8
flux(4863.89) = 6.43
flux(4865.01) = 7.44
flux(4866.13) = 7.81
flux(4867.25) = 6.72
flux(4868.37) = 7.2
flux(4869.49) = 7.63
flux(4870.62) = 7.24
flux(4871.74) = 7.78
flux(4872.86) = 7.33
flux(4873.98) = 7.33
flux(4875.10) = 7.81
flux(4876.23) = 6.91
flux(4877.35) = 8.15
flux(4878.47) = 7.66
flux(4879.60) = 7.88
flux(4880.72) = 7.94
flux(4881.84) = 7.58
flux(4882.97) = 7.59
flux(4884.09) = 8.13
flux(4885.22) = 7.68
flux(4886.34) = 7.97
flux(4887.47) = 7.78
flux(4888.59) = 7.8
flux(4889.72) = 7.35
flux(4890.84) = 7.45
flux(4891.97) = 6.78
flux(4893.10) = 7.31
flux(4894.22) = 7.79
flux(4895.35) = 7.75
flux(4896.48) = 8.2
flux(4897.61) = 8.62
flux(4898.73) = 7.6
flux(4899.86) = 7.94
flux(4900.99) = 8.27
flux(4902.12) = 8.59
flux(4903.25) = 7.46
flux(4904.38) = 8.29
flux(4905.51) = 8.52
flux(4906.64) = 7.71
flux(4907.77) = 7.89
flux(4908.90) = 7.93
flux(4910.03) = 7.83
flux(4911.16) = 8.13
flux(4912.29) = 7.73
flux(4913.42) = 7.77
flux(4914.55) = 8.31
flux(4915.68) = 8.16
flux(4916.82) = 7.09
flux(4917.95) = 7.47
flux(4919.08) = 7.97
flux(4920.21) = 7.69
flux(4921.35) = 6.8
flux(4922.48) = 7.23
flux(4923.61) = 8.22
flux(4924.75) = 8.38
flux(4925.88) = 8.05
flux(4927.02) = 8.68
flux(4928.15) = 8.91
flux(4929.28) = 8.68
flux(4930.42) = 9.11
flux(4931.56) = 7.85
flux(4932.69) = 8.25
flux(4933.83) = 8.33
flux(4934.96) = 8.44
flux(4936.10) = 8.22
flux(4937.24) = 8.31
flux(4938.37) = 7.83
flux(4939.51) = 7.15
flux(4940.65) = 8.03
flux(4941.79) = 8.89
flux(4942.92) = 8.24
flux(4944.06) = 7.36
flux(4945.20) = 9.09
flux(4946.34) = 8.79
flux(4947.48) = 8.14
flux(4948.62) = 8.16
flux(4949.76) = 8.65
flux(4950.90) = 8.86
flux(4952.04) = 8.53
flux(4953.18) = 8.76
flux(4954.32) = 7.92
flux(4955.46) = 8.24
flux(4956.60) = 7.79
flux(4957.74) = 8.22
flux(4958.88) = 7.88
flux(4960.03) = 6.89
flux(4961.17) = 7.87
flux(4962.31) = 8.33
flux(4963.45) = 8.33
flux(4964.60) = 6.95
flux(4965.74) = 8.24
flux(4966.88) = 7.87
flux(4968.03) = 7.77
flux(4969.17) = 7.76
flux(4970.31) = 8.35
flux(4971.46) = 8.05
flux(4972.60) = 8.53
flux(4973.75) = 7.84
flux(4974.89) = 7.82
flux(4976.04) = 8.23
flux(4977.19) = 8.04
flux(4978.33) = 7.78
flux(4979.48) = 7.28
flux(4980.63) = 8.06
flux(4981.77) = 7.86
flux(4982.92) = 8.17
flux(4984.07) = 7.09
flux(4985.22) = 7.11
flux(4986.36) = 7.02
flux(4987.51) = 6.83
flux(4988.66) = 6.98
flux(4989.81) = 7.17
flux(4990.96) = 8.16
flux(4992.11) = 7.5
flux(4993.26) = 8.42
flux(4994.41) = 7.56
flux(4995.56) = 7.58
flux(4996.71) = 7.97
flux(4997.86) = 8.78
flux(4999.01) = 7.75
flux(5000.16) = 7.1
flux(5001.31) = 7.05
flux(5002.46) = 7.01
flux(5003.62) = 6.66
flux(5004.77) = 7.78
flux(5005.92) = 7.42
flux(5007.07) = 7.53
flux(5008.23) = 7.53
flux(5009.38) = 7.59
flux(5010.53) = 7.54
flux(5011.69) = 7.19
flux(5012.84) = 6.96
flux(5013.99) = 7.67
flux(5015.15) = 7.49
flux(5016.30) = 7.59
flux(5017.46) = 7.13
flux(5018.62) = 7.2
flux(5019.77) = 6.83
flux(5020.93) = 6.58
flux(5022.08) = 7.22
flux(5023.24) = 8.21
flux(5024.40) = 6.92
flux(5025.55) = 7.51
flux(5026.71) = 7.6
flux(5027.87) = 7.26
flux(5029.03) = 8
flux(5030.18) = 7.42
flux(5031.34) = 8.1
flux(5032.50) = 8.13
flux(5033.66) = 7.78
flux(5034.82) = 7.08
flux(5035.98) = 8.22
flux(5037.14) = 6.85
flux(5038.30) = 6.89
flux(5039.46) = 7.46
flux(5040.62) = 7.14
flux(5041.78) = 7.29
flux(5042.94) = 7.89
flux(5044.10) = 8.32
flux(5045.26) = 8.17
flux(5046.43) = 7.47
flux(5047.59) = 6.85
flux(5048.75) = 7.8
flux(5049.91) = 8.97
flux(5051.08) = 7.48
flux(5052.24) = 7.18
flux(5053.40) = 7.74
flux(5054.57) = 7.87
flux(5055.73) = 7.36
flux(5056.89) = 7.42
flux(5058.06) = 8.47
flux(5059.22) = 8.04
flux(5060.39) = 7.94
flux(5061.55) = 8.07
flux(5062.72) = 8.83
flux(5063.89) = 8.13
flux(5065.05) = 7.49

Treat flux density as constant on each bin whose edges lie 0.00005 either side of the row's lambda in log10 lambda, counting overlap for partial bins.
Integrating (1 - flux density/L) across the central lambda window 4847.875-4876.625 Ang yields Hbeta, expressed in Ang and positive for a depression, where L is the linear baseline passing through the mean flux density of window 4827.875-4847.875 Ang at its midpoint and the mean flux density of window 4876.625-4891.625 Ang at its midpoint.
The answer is 1.71 Ang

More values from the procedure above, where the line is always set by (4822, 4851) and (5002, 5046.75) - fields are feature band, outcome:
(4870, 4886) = 0.6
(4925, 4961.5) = -2.5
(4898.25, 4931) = -0.9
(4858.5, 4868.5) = 1.0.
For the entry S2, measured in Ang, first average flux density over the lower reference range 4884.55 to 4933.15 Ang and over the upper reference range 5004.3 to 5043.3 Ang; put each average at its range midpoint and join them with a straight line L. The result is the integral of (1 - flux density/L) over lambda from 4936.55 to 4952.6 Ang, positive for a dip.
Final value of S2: -1.1 Ang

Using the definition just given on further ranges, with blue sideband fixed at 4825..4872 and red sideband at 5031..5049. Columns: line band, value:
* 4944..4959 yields -1.4 Ang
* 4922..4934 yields -1.1 Ang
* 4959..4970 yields -0.2 Ang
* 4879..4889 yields -0.2 Ang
